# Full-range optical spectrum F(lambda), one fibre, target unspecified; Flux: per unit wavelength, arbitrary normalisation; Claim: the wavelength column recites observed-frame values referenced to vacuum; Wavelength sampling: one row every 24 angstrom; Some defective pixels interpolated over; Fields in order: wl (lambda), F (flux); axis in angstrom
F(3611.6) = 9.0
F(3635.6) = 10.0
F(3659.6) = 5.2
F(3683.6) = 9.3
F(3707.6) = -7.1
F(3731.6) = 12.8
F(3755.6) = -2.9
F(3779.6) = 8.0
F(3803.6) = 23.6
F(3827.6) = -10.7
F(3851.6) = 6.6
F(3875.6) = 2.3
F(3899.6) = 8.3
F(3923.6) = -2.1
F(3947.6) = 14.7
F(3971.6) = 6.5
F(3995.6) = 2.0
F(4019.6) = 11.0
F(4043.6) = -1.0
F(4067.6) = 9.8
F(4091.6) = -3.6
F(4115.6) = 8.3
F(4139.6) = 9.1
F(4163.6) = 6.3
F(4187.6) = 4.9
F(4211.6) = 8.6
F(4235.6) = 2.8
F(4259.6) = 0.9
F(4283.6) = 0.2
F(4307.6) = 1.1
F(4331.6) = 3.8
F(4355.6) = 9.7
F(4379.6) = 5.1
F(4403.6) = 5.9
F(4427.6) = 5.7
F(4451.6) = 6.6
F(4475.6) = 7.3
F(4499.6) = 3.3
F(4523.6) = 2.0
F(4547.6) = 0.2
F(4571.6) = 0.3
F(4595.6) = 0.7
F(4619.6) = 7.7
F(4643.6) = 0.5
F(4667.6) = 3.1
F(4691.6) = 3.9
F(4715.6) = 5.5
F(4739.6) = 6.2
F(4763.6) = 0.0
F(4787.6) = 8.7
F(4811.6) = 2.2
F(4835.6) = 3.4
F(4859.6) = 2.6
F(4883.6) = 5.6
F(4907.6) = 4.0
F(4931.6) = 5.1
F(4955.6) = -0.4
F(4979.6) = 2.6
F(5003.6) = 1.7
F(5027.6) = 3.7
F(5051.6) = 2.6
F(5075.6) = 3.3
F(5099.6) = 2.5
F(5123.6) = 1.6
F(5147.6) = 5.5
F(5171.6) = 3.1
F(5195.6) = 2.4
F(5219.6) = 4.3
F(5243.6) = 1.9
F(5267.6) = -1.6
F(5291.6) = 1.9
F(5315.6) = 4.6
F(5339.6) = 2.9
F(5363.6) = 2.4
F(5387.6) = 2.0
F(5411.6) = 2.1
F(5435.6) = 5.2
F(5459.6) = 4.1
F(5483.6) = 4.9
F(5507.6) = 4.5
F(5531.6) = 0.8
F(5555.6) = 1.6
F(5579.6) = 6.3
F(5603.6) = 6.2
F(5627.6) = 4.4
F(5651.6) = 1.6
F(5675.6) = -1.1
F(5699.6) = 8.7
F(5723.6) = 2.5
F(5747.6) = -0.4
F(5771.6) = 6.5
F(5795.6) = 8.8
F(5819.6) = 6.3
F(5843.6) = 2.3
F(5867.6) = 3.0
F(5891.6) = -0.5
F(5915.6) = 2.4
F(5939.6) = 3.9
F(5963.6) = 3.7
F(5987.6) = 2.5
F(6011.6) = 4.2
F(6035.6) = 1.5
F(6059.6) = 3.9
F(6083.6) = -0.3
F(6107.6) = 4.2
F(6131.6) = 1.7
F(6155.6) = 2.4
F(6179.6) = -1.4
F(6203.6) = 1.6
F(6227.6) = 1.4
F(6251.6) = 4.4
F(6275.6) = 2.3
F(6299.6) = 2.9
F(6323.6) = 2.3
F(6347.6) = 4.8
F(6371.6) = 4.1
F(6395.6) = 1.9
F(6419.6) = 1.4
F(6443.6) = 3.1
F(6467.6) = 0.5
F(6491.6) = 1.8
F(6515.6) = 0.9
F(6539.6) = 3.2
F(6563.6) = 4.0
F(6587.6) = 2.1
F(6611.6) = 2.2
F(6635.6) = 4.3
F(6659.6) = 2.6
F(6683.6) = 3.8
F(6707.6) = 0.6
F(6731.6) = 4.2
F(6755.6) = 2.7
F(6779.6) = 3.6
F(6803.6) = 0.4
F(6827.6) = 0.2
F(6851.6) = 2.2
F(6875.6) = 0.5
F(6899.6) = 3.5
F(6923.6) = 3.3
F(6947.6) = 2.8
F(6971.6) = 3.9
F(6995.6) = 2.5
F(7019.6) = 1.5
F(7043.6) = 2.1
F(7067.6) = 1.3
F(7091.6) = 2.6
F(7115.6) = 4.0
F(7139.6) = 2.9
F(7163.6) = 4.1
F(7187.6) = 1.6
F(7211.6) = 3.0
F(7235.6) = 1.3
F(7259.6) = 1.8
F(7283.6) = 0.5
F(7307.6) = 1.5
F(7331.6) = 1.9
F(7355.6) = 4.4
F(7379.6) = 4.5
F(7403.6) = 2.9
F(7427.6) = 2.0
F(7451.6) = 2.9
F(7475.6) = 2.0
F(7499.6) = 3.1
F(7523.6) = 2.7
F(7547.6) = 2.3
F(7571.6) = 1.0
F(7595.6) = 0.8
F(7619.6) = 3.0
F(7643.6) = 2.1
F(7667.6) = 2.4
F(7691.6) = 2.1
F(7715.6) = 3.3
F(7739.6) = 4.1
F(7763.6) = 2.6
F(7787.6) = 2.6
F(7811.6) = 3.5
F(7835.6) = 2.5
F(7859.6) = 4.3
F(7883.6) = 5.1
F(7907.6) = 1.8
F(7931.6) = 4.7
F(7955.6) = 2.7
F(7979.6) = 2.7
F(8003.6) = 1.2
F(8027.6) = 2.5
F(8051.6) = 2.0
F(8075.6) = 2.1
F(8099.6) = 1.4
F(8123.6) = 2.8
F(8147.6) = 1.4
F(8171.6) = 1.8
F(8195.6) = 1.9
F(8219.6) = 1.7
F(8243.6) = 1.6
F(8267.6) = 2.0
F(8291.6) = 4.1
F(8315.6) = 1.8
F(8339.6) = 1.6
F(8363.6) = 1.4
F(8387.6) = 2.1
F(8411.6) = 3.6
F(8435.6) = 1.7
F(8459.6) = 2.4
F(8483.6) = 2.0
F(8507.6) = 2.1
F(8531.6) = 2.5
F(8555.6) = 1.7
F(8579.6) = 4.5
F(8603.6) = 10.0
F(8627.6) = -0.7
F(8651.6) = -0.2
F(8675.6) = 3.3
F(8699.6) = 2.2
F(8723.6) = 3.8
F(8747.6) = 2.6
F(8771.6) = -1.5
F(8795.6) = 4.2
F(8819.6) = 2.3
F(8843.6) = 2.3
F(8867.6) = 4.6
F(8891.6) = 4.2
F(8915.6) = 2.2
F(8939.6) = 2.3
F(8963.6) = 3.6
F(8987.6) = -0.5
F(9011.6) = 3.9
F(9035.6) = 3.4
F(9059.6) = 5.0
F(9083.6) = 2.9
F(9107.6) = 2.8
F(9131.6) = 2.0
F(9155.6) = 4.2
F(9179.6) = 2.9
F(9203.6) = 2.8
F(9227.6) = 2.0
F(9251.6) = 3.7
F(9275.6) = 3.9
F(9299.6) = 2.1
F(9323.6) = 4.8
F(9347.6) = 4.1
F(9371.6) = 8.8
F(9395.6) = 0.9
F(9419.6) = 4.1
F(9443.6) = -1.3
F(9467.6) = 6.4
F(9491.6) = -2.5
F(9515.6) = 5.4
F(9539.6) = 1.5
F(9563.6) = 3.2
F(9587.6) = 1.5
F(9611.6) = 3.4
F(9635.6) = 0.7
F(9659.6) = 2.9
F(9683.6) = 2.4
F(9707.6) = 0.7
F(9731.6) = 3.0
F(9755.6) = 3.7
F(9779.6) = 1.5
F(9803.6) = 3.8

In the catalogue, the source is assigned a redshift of 1.31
